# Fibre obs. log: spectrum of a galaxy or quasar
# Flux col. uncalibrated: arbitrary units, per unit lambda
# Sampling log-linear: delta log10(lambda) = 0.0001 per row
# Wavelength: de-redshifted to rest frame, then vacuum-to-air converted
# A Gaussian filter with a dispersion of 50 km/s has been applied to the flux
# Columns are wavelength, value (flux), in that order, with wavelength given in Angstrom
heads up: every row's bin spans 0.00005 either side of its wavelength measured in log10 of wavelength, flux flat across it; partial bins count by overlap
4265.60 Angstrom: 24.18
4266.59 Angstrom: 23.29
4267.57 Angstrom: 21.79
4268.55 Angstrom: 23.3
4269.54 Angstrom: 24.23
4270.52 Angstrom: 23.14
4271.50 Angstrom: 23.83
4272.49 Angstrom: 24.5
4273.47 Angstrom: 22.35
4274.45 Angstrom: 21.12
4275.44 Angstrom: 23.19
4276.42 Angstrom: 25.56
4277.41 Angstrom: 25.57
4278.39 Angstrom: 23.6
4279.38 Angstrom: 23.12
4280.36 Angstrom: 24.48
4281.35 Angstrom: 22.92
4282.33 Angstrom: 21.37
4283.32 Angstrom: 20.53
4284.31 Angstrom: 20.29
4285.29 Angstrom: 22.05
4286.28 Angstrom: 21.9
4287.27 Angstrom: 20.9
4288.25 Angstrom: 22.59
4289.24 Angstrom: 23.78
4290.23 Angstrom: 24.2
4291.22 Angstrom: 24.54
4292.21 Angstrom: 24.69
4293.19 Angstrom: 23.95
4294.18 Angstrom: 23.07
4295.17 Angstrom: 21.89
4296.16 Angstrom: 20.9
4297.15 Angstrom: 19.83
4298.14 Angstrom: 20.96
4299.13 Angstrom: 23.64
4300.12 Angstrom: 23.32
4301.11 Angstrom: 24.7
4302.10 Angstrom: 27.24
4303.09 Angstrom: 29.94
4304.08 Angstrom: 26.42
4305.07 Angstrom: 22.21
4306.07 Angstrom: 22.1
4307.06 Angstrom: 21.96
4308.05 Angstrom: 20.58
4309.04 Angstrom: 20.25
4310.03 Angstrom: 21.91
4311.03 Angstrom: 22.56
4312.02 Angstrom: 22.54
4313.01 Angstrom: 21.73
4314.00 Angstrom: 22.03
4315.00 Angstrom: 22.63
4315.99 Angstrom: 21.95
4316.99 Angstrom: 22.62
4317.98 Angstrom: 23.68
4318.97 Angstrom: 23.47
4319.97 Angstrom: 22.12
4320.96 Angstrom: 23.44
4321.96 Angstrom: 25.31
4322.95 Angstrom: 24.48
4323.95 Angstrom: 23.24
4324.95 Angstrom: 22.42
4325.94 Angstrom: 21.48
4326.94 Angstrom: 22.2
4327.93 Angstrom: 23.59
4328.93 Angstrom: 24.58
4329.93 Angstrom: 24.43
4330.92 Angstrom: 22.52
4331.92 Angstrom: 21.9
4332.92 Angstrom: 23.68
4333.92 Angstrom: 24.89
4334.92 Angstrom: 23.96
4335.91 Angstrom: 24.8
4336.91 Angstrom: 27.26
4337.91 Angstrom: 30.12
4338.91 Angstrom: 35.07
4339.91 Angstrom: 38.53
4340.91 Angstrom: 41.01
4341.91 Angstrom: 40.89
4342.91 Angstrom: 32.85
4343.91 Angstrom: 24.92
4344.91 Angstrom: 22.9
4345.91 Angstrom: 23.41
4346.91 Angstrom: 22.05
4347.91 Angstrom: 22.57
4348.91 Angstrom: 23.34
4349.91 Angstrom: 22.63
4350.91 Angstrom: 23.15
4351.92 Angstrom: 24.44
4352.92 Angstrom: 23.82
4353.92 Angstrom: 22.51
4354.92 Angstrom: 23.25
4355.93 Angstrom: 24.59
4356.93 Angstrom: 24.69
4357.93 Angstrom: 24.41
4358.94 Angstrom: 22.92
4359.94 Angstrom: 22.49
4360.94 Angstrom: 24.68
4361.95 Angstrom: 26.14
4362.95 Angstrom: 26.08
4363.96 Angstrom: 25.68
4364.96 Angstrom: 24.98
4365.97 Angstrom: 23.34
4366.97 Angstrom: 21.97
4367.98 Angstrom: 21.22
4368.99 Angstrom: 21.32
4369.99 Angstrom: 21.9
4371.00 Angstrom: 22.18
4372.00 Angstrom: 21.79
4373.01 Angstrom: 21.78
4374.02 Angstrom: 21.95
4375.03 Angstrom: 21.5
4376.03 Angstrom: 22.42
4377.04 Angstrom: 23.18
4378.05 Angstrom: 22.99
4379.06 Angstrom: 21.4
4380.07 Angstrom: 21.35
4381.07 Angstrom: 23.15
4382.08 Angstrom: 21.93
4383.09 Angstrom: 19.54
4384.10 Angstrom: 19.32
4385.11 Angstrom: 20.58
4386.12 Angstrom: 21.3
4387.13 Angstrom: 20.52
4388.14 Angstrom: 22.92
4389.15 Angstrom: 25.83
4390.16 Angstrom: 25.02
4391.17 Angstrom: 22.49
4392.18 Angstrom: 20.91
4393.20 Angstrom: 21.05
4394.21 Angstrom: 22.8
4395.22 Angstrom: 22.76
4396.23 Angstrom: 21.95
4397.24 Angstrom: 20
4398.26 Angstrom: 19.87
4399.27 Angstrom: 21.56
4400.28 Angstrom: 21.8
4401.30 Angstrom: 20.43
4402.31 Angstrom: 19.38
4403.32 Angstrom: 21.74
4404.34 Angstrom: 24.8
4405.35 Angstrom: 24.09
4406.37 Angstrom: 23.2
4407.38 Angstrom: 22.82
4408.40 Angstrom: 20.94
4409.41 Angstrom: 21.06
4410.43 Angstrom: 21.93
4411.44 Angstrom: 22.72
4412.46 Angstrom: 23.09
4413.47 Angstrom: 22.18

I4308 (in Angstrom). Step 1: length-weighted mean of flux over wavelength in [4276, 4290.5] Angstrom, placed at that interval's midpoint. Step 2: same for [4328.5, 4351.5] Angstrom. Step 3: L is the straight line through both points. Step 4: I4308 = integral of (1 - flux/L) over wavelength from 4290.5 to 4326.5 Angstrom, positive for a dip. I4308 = 2.34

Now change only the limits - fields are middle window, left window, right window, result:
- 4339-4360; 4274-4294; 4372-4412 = -3.89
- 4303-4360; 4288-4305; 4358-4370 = -2.21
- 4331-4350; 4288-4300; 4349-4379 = -3.81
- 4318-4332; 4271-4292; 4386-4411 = -0.39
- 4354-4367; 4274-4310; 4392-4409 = -1.19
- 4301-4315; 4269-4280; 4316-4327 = 0.02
